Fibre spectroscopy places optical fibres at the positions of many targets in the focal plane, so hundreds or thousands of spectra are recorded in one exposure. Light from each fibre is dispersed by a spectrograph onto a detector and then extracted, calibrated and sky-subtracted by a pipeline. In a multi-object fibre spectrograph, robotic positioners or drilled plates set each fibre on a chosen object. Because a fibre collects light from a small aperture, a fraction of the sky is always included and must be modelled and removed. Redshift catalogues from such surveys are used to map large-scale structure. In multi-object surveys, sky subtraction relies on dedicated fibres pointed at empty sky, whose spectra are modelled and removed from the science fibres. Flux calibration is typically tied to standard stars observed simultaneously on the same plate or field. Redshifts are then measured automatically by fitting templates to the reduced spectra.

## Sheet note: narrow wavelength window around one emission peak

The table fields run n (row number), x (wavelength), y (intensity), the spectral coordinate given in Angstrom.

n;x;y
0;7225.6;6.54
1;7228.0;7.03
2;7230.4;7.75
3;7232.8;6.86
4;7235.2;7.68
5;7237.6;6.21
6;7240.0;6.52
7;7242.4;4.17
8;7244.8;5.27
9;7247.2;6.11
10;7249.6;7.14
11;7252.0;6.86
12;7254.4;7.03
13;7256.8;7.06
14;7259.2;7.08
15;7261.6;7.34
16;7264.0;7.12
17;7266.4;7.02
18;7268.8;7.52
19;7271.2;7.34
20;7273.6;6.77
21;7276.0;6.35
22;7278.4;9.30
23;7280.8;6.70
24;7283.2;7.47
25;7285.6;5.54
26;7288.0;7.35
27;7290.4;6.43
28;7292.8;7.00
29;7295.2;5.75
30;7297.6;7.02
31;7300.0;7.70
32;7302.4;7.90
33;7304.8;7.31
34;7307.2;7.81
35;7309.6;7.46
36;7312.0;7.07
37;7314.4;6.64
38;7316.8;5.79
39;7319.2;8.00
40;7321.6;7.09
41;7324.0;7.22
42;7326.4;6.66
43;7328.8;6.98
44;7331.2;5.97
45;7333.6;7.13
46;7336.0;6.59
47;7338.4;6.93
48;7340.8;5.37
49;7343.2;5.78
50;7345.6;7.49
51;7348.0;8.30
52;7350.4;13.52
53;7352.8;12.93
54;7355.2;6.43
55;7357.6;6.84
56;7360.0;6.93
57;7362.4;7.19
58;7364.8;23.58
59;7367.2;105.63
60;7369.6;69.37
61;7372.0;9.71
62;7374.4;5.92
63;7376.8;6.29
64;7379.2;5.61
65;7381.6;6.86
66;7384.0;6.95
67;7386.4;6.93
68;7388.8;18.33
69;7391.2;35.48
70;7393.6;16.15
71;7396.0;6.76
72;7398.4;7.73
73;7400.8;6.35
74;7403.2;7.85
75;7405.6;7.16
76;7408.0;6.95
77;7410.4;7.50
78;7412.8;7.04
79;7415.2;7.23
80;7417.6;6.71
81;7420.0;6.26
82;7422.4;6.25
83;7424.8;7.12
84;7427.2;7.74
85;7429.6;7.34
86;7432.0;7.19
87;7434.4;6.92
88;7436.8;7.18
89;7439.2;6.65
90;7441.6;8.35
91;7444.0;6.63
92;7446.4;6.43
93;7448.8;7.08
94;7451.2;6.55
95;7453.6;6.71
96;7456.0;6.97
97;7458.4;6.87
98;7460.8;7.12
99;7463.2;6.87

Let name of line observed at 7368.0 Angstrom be H-alpha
